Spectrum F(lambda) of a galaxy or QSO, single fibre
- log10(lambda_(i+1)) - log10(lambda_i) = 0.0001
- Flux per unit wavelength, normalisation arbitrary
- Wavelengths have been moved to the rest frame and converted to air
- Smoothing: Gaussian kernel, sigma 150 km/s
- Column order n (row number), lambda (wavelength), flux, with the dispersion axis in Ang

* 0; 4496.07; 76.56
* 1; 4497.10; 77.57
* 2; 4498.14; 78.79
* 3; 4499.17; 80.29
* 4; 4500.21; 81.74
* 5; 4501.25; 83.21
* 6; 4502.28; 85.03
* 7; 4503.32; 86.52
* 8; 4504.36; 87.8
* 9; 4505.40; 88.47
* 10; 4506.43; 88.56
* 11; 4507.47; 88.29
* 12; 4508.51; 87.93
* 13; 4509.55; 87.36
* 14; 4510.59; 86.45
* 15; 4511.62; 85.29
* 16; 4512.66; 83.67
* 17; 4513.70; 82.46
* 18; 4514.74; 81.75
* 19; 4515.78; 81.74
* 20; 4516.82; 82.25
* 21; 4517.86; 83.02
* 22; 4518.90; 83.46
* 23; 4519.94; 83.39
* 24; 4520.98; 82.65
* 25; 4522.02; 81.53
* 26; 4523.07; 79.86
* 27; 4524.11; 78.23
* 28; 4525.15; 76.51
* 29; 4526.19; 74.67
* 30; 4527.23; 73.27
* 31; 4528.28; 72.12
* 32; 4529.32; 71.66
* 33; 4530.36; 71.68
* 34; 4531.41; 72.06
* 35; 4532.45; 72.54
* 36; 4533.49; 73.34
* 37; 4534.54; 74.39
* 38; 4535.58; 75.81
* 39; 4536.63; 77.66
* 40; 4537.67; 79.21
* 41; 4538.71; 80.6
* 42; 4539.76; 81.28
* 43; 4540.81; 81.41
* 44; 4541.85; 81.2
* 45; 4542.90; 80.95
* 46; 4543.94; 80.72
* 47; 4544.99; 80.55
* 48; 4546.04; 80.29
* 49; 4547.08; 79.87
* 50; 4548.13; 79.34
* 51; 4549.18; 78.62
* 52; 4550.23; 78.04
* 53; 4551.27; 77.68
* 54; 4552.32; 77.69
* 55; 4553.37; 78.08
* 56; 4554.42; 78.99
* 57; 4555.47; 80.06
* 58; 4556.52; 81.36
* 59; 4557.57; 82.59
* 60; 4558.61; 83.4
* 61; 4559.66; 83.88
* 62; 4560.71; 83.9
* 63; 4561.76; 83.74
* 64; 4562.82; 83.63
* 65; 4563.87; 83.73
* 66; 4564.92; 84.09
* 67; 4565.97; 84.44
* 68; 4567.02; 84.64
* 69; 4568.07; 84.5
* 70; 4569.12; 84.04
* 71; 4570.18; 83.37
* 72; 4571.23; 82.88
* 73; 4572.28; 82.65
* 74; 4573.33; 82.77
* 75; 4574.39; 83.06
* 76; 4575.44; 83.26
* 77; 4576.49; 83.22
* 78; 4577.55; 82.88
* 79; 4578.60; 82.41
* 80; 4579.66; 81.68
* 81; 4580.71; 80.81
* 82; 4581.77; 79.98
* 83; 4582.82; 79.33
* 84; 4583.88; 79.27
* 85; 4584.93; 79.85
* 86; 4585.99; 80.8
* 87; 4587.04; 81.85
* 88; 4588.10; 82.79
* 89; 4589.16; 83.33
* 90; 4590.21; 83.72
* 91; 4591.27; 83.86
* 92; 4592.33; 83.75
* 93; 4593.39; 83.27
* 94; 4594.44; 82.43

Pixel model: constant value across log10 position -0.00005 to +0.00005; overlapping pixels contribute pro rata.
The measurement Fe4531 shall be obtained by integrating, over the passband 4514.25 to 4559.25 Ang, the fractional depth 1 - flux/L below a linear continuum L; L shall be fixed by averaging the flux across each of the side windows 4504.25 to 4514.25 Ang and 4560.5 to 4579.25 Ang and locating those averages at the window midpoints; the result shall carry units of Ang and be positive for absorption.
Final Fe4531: 3.4 Ang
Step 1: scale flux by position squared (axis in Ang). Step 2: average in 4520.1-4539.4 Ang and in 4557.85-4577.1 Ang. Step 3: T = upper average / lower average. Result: 1.1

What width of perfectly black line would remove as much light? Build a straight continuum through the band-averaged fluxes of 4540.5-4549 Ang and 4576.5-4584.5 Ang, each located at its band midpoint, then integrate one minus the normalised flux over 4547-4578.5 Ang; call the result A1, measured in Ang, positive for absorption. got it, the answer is -0.5 Ang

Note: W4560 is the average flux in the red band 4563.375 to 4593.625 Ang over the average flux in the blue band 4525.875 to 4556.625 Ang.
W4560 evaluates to 1.07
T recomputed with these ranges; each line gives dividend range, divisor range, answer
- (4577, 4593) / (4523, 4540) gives 1.11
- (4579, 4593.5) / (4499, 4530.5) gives 1.03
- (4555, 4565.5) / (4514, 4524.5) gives 1.03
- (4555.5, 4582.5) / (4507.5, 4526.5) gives 1.03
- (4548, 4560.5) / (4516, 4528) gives 1.02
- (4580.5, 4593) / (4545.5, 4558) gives 1.04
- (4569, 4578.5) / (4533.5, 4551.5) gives 1.06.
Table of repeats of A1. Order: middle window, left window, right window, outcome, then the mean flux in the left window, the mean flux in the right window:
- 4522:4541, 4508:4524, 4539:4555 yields 1.29 Ang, 83.4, 79.6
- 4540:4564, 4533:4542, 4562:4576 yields -0.04 Ang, 78.2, 83.6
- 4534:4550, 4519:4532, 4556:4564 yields 0.08 Ang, 76.7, 83.3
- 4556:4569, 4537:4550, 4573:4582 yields -0.37 Ang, 80.3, 82.2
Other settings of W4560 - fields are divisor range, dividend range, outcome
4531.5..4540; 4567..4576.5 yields 1.09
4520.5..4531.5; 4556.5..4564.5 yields 1.10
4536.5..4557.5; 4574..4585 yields 1.02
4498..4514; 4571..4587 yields 0.96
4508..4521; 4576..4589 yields 0.97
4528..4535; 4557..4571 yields 1.16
